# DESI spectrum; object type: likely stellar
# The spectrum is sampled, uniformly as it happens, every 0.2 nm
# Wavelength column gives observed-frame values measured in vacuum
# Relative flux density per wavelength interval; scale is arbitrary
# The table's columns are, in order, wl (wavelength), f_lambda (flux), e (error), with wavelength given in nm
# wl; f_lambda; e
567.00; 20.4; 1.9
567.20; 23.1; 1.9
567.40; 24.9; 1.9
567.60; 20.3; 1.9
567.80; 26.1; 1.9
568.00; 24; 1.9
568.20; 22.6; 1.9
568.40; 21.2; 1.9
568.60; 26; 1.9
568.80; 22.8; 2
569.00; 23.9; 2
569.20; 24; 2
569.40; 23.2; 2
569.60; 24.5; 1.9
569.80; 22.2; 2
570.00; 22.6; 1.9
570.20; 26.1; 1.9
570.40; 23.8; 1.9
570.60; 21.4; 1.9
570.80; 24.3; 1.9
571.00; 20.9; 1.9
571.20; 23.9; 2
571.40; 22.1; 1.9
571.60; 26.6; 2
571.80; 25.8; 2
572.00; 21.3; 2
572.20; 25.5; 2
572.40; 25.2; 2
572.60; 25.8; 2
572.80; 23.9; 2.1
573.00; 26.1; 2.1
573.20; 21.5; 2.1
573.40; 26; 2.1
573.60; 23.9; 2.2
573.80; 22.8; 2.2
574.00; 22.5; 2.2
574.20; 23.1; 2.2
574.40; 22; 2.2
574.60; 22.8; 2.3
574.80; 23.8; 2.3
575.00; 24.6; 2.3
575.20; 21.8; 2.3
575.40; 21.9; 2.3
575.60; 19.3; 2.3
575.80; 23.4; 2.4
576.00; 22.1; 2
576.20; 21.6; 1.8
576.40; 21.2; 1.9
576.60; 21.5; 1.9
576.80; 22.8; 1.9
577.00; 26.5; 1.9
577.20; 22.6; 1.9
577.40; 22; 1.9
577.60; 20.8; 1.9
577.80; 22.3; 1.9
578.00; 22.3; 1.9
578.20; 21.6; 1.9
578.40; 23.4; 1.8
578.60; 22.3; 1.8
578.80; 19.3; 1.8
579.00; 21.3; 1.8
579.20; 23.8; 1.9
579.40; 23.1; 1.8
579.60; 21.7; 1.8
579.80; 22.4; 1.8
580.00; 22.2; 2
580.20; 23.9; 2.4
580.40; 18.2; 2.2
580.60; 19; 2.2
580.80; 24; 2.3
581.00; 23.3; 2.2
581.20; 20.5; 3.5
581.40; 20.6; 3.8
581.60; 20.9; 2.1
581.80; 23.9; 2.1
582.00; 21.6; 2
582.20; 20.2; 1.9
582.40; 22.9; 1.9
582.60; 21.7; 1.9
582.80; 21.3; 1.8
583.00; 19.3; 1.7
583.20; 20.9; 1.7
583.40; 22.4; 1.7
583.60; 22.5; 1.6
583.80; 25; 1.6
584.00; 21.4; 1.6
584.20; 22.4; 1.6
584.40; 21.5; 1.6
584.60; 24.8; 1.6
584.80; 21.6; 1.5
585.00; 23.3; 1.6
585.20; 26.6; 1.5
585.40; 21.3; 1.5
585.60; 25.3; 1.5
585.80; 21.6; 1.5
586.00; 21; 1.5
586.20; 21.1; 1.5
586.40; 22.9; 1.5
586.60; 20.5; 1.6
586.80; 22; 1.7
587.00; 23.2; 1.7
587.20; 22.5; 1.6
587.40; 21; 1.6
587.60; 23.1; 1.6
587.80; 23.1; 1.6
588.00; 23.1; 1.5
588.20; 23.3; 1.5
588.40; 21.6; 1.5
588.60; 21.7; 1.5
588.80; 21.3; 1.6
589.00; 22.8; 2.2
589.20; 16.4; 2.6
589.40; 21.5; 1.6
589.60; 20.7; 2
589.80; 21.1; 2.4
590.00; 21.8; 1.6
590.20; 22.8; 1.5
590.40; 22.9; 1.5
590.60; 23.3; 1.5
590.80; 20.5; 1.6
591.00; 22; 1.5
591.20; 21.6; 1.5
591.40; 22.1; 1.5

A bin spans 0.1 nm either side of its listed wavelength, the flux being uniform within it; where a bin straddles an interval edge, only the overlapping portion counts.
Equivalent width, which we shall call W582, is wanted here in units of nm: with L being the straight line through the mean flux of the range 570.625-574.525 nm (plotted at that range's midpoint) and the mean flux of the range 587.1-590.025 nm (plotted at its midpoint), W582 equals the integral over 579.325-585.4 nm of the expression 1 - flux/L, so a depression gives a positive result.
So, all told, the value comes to 0.11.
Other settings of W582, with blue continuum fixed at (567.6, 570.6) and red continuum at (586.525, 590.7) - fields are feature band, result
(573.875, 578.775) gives 0.12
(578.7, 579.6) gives 0.03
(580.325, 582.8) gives 0.12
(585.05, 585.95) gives -0.06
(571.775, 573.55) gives -0.09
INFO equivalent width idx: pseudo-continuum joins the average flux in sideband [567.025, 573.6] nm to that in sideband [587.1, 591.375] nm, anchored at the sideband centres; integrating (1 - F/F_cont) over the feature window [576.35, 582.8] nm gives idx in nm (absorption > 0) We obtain 0.23 nm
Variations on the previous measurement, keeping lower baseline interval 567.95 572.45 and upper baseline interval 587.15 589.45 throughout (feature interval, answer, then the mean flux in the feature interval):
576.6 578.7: 0.024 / 22.6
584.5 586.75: -0.067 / 22.7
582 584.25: 0.051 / 21.8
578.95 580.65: 0.062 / 21.8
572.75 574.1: -0.030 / 23.8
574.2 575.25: 0.004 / 23.1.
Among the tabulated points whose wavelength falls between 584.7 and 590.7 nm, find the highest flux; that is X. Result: 26.6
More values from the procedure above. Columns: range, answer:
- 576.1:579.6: 26.5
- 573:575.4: 26.1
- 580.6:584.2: 25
